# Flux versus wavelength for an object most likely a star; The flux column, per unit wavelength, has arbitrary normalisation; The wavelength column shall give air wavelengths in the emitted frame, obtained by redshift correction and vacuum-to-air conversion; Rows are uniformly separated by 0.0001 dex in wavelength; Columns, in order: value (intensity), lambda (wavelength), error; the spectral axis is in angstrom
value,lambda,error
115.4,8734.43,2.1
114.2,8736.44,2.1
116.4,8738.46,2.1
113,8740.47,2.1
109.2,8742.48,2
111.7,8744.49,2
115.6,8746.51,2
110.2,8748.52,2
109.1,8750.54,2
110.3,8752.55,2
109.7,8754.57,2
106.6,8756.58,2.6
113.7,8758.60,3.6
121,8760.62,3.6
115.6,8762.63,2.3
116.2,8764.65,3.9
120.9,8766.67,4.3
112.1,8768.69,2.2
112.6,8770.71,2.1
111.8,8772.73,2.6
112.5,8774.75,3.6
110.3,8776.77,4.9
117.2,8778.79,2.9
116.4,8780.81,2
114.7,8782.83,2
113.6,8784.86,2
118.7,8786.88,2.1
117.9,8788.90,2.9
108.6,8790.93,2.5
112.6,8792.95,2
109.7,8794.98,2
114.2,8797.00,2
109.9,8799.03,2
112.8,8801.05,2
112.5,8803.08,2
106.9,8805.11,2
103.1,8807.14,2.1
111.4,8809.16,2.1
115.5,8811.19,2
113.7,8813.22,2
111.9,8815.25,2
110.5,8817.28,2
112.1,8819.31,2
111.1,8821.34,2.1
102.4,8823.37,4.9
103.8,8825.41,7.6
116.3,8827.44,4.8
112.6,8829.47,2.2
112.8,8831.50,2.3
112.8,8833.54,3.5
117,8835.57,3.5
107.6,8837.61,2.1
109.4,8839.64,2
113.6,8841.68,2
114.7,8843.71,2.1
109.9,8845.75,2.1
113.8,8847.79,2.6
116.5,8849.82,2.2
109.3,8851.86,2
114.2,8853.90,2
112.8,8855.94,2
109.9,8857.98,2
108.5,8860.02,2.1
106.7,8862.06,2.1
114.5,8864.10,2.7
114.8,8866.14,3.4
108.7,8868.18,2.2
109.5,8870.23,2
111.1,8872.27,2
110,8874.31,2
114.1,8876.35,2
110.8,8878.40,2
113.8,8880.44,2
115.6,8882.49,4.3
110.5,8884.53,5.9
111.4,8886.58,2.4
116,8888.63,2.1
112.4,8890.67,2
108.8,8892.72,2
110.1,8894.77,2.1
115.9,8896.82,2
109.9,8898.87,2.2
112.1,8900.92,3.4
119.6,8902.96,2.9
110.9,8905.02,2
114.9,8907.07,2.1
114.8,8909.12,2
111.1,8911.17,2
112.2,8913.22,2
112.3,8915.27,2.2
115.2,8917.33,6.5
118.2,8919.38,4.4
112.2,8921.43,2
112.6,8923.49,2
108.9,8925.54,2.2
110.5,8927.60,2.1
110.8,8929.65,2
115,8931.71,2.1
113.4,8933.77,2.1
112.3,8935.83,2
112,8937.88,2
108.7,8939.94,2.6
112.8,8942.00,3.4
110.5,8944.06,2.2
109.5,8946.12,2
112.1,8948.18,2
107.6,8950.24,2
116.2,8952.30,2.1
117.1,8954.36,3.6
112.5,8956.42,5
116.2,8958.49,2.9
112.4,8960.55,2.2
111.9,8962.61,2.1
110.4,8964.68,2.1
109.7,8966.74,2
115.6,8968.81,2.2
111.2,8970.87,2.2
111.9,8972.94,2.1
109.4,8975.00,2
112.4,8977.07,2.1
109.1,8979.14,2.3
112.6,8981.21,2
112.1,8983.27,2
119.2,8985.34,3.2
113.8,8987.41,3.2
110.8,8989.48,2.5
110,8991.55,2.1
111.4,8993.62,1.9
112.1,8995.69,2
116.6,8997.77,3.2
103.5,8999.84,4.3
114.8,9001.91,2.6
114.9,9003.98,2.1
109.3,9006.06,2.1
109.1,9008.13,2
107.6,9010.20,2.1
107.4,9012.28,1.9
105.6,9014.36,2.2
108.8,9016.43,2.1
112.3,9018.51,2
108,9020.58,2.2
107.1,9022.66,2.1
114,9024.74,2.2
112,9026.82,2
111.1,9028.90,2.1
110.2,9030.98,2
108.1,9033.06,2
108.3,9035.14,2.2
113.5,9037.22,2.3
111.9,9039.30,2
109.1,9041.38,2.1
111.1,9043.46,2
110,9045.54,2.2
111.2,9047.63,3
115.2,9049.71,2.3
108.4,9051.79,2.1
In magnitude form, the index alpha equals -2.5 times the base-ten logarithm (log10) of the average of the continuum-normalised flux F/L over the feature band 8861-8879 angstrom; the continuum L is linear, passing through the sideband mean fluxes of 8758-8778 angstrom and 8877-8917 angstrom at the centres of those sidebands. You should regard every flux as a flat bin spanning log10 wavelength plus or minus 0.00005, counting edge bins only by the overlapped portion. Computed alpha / 0.02 mag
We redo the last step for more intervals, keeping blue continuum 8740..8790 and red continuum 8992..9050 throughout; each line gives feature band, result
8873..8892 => 0.00 mag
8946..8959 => -0.02 mag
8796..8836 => 0.02 mag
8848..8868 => 0.01 mag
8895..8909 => -0.02 mag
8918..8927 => -0.01 mag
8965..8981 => 0.00 mag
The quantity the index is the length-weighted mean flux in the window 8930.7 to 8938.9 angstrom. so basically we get 113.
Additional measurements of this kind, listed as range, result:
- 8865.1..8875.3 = 111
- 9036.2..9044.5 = 111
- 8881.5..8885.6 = 113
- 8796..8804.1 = 112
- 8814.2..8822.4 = 111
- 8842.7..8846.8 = 112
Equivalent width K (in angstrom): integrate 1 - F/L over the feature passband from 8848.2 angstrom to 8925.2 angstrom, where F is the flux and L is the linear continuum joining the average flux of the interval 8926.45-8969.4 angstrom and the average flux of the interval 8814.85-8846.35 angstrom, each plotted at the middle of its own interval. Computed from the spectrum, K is -0.6 angstrom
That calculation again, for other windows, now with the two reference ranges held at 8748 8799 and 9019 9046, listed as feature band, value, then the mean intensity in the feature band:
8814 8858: 0.4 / 112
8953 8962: -0.3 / 115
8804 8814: 0.3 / 110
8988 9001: 0.0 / 111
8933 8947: 0.0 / 111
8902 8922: -0.4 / 114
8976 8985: -0.1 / 112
